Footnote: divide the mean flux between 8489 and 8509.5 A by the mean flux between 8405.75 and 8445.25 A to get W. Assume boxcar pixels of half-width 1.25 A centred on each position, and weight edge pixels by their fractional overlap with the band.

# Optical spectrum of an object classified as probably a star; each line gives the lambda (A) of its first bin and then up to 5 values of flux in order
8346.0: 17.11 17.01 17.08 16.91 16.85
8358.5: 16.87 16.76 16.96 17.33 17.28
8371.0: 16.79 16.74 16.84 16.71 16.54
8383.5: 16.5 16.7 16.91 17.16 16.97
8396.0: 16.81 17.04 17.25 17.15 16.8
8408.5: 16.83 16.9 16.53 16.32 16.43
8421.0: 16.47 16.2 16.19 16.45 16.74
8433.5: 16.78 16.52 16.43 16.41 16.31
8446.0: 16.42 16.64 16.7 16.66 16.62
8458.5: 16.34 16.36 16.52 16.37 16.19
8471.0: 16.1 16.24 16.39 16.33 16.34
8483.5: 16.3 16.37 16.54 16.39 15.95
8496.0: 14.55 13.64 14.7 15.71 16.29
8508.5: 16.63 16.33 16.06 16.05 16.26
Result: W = 0.9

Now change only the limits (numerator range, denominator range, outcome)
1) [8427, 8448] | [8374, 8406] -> 0.98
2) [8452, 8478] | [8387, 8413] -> 0.97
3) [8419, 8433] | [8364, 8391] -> 0.97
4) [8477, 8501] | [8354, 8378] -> 0.93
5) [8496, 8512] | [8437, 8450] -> 0.94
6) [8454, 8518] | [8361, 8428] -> 0.96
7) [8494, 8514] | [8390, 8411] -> 0.91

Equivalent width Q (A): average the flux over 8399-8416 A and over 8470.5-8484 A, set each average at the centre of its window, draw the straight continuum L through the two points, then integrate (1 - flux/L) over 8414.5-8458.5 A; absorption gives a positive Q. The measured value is 0.4 A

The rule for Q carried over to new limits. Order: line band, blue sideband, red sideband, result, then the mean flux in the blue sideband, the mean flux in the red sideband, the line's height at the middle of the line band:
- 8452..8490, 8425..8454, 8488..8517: -0.62 A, 16.5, 15.7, 16.1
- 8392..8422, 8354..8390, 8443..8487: -0.21 A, 16.8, 16.4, 16.7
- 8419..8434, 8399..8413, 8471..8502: 0.20 A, 17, 15.8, 16.7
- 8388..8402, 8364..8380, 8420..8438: -0.23 A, 16.9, 16.5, 16.8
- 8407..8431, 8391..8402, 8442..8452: 0.43 A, 17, 16.5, 16.8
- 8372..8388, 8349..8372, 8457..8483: 0.17 A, 17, 16.3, 16.9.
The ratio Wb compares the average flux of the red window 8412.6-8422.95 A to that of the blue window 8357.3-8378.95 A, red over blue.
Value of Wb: 0.97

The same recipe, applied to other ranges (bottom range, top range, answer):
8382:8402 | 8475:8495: 0.96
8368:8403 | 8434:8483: 0.97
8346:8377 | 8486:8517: 0.93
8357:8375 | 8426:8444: 0.97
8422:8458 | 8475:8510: 0.96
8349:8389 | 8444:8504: 0.96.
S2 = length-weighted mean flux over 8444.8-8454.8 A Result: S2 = 16.6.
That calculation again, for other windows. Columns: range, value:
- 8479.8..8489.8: 16.4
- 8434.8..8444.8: 16.4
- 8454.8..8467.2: 16.4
